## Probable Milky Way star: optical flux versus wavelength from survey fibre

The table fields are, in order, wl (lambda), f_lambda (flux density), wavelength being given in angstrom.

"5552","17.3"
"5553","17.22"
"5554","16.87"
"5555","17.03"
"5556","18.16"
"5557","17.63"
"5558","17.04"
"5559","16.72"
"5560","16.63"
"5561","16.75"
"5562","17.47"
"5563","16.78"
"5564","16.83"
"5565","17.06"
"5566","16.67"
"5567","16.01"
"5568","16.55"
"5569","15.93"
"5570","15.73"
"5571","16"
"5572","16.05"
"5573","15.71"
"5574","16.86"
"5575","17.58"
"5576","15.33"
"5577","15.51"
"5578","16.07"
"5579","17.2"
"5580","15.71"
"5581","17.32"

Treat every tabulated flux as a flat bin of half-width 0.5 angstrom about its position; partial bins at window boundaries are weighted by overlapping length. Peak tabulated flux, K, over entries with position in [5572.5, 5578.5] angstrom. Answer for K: 17.58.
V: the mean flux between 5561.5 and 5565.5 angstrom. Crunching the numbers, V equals 17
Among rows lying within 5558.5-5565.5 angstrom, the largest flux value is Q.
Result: 17.47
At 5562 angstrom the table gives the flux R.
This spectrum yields 17.47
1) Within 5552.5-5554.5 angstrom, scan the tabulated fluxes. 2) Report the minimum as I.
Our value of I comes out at 16.87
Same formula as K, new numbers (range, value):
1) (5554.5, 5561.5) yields 18.16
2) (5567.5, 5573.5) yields 16.55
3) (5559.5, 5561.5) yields 16.75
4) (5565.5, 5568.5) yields 16.67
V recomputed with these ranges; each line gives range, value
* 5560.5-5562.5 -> 17.1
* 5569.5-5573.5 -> 15.9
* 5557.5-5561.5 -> 16.8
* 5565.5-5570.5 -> 16.2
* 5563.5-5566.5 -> 16.9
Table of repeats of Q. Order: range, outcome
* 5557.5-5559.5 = 17.04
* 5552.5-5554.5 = 17.22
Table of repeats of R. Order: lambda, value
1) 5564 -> 16.83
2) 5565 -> 17.06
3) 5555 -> 17.03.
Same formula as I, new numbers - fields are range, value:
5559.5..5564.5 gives 16.63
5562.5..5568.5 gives 16.01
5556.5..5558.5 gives 17.04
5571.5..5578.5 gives 15.33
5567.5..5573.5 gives 15.71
